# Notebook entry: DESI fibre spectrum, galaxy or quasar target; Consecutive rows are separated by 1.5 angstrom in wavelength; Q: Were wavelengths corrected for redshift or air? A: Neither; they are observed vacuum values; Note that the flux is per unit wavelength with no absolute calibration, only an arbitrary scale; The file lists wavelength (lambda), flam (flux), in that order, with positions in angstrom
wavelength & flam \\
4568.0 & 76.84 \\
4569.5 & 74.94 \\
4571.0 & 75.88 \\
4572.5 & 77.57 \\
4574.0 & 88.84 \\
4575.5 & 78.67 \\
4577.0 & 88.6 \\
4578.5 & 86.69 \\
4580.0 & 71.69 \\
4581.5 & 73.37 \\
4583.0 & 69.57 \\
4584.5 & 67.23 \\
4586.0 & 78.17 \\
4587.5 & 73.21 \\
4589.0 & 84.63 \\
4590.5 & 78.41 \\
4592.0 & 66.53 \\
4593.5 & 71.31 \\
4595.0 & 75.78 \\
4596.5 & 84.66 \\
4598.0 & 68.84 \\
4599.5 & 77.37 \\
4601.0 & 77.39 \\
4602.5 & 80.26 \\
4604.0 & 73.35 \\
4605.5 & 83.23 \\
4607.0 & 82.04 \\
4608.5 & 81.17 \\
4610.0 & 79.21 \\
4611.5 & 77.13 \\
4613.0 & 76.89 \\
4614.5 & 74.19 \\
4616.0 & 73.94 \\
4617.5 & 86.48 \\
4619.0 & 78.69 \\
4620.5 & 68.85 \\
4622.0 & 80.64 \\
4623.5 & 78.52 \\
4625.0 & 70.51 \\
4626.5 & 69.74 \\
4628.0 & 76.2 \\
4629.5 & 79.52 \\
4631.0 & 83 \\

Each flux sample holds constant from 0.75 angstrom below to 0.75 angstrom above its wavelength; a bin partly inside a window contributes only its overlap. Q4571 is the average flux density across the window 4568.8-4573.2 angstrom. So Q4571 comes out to 76.1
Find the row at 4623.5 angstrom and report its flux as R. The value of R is 78.52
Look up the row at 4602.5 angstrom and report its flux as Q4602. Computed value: 80.26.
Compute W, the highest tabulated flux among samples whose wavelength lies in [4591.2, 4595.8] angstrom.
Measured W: 75.78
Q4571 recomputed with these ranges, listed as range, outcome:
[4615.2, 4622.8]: 77.7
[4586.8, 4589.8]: 79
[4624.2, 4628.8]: 72.3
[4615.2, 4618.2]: 80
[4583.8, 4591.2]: 76.4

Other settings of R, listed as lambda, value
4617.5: 86.48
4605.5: 83.23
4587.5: 73.21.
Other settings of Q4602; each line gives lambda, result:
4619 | 78.69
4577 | 88.6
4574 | 88.84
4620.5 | 68.85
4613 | 76.89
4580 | 71.69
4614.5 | 74.19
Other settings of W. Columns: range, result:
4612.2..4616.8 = 76.89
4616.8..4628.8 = 86.48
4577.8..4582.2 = 86.69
